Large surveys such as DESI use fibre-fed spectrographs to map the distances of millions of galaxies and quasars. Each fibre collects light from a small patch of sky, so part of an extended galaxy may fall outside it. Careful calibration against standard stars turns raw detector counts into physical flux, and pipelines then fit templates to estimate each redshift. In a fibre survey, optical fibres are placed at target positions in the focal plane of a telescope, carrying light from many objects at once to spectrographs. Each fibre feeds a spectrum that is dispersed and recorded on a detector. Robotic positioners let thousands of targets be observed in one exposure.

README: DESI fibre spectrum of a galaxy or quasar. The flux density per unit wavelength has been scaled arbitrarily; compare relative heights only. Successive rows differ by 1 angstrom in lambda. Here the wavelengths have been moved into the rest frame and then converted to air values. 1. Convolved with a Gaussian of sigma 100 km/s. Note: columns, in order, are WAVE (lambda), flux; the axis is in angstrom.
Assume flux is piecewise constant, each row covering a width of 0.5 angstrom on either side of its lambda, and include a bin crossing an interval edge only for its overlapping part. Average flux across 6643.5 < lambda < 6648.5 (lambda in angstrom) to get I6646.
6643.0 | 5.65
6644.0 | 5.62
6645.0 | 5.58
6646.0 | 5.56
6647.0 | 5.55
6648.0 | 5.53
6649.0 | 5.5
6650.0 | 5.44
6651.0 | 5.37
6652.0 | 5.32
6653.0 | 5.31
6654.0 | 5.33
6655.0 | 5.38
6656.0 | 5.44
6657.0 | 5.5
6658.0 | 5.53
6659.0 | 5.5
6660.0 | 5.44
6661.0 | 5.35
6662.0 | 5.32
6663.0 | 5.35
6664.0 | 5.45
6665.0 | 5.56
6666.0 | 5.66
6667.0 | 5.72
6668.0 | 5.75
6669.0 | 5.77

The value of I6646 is 5.57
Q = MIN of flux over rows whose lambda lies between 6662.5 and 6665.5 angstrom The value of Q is 5.35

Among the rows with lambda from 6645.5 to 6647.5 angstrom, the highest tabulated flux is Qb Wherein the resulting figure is 5.56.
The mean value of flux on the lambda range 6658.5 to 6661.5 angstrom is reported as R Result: 5.43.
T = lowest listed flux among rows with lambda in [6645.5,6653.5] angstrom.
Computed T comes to 5.31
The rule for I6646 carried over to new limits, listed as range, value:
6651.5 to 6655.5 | 5.33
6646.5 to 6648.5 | 5.54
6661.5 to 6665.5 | 5.42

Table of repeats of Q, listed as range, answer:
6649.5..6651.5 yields 5.37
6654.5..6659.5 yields 5.38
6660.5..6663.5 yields 5.32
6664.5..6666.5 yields 5.56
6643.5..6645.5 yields 5.58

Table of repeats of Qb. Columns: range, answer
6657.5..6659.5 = 5.53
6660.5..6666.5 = 5.66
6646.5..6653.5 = 5.55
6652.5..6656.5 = 5.44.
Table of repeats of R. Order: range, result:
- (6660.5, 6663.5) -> 5.34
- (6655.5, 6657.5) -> 5.47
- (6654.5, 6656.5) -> 5.41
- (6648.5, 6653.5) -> 5.39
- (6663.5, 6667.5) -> 5.6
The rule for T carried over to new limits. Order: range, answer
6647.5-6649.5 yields 5.5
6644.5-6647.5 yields 5.55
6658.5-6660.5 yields 5.44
